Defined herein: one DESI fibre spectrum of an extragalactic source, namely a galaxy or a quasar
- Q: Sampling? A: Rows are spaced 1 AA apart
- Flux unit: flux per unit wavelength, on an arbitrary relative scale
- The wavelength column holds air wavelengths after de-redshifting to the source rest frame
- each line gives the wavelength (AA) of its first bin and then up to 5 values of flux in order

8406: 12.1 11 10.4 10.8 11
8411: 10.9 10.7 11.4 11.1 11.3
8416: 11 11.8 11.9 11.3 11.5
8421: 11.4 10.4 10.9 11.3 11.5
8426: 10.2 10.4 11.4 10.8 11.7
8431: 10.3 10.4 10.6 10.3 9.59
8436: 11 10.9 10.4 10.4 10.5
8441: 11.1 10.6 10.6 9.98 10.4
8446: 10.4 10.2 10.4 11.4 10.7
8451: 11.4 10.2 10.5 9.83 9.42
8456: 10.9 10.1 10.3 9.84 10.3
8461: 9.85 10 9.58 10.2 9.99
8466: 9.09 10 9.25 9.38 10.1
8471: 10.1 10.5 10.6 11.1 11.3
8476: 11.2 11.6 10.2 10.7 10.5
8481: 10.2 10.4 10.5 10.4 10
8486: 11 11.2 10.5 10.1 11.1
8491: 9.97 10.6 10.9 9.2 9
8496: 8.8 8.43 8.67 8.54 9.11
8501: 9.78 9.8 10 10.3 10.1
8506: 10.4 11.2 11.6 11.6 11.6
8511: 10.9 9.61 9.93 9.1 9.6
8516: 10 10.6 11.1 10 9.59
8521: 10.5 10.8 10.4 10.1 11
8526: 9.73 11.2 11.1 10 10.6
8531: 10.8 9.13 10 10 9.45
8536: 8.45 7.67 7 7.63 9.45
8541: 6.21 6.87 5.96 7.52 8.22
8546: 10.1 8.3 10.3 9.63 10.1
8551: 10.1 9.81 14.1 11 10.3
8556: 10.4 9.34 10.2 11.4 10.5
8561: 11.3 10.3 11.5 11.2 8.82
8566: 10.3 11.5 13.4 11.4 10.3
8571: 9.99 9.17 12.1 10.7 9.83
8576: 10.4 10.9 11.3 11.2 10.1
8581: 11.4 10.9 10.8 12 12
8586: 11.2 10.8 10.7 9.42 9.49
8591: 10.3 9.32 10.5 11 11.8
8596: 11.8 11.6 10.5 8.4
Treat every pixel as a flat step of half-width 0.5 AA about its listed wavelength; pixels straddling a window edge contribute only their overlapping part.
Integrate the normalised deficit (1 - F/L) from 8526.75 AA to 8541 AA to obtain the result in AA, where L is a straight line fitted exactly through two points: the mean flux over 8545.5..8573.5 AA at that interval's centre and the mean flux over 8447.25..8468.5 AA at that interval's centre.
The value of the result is 1.6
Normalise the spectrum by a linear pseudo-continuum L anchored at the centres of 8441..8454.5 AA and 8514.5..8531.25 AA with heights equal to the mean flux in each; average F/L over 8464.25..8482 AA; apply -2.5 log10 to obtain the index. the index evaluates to 0.02 mag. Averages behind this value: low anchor 10.5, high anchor 10.4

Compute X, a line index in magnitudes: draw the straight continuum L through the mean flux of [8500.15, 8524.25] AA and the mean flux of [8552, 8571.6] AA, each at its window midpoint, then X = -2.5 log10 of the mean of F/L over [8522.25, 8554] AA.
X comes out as 0.13 mag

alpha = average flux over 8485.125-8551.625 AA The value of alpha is 9.73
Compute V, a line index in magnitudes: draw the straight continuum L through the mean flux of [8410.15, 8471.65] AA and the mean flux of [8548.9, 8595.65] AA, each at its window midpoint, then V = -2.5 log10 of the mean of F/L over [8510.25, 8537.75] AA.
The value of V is 0.07 mag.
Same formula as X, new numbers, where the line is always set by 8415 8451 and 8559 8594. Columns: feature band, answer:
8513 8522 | 0.07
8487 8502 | 0.12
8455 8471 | 0.09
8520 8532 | 0.03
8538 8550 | 0.29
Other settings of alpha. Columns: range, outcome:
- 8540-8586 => 10.3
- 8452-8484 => 10.2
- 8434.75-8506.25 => 10.2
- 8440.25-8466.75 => 10.3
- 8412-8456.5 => 10.8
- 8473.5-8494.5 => 10.6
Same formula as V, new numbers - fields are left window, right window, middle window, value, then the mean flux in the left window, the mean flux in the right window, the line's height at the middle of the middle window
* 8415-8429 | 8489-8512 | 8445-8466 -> 0.05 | 11.1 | 10.1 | 10.7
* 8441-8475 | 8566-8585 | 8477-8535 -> 0.03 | 10.2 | 11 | 10.5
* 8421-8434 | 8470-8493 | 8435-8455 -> 0.02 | 10.8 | 10.6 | 10.8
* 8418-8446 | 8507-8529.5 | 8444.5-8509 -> 0.04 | 10.8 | 10.5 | 10.6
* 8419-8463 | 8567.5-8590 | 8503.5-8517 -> 0.03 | 10.6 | 10.9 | 10.7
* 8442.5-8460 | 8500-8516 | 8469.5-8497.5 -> 0.00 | 10.4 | 10.3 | 10.3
